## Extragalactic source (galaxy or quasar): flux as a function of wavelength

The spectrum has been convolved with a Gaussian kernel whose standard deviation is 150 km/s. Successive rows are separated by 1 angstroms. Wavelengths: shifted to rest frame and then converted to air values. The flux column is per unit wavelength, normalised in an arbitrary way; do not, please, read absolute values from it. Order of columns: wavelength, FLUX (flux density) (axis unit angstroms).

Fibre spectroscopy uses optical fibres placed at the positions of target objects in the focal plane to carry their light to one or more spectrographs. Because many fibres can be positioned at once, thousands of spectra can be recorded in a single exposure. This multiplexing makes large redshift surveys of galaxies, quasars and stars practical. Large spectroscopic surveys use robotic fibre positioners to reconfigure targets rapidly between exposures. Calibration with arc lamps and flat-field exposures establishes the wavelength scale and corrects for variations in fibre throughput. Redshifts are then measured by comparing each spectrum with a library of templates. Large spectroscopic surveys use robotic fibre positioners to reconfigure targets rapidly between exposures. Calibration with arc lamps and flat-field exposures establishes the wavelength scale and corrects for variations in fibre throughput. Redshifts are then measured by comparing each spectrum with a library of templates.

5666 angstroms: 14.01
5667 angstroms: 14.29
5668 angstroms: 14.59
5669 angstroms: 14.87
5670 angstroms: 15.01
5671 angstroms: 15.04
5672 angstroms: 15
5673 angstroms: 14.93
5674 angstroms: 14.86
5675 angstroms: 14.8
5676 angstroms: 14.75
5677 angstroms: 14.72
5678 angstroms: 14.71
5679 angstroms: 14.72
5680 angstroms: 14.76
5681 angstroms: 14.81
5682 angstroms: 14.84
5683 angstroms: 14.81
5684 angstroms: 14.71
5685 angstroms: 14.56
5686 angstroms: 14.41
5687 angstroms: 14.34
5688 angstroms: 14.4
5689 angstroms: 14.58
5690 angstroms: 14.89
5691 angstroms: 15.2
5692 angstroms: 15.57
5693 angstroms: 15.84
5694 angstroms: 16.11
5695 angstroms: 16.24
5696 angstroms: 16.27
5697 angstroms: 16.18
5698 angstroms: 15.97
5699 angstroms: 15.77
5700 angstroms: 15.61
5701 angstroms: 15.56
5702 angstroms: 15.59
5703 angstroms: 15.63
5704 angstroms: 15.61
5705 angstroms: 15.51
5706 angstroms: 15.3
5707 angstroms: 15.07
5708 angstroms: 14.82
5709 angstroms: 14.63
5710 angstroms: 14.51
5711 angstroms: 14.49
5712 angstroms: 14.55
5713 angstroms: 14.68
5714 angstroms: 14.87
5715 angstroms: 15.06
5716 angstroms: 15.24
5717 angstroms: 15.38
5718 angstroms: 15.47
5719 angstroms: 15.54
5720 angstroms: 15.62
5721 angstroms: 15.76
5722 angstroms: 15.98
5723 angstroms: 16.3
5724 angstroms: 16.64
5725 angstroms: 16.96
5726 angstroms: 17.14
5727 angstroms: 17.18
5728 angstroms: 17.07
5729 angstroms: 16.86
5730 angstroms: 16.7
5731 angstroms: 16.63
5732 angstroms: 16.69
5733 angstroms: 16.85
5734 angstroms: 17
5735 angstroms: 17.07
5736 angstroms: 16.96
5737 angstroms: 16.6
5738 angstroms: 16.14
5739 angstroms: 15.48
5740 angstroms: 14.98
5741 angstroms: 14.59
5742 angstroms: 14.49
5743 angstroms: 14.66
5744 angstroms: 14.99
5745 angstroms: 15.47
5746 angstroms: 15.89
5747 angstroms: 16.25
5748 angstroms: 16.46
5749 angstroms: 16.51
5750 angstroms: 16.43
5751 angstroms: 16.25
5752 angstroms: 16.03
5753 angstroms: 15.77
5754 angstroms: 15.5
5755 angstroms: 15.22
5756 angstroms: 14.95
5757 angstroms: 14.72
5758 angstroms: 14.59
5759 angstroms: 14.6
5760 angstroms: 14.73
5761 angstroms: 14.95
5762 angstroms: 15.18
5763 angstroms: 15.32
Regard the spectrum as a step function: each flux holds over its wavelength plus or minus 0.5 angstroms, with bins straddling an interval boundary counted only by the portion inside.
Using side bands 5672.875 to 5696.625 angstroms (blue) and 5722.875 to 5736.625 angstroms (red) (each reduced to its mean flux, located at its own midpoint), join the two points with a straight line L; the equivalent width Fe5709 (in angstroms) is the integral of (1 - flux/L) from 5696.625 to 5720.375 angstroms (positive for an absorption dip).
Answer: 1.1 angstroms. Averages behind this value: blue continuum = 15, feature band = 15.3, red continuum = 16.9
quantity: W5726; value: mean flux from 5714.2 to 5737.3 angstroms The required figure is 16.4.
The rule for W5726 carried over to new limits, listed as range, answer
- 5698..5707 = 15.6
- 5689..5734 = 15.8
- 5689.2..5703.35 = 15.7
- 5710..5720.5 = 15.1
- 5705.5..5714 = 14.8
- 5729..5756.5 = 16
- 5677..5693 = 14.8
